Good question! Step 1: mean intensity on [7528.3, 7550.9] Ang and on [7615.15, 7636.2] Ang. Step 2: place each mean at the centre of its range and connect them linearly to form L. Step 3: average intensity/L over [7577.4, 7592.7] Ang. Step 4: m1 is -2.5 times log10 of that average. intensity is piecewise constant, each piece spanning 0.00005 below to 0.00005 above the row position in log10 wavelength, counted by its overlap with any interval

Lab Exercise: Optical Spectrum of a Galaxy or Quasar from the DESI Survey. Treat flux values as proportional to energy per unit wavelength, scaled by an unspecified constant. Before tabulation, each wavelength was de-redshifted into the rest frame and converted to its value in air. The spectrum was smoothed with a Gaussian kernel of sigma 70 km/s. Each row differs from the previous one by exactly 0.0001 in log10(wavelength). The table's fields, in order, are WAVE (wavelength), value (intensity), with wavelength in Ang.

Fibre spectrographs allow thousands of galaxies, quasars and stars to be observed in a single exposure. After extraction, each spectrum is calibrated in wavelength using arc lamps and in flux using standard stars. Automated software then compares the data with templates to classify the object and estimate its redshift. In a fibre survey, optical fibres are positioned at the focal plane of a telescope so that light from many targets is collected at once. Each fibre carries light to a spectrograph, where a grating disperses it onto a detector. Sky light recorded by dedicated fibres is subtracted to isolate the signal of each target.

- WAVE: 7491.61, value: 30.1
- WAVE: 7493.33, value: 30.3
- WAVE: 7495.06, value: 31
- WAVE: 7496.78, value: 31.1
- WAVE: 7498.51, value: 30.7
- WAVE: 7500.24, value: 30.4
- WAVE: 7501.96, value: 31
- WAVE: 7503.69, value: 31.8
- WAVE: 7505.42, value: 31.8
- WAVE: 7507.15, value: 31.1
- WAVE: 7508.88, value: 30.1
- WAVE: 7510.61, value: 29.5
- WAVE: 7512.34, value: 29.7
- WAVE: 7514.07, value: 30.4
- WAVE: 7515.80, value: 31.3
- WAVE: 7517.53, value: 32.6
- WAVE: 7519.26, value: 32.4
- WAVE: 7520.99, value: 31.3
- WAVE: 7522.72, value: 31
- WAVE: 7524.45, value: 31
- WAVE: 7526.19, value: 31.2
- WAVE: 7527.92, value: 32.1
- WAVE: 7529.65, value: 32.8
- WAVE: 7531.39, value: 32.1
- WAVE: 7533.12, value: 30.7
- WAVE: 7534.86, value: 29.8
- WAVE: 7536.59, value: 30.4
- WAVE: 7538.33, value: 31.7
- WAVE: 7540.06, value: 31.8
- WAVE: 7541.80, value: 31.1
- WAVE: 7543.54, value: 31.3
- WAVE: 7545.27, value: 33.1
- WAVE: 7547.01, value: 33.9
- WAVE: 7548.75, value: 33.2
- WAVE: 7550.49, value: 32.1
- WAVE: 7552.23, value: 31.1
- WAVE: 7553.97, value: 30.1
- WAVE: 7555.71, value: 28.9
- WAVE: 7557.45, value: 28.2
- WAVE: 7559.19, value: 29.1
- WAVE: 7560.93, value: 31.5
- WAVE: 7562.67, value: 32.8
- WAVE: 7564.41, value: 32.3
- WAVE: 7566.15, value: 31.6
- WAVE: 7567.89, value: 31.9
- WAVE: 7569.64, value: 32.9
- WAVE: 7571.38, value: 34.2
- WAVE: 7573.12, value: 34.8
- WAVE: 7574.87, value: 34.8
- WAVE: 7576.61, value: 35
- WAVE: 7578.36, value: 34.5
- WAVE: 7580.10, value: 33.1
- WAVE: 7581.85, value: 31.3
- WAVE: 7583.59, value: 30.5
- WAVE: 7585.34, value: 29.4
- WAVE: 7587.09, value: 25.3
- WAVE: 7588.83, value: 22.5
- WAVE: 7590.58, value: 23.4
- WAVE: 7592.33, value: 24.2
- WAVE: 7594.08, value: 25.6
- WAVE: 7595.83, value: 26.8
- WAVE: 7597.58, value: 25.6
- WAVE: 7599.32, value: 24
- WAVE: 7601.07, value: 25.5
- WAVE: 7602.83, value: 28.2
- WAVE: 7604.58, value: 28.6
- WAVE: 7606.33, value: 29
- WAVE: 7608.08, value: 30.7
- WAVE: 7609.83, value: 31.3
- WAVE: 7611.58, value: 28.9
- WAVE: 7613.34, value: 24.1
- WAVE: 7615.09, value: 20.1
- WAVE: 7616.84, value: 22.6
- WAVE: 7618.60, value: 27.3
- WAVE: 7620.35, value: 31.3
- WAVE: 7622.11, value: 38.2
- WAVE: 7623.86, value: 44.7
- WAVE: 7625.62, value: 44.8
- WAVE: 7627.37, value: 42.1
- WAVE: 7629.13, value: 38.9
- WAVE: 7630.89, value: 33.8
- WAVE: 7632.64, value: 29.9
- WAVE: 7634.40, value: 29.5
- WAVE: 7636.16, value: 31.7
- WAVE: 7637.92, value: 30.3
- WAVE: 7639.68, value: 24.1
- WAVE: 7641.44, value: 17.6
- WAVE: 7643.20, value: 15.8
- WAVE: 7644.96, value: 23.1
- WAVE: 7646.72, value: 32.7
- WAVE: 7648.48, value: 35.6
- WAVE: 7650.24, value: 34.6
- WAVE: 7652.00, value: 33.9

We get 0.164 mag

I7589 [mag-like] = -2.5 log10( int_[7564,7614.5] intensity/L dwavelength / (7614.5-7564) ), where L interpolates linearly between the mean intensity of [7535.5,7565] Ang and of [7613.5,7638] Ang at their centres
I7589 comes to 0.10 mag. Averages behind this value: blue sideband 31.3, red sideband 33.1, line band 29.2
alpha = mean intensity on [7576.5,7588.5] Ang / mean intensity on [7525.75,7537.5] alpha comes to 1.0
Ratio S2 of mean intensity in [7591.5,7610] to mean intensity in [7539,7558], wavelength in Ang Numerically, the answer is 0.86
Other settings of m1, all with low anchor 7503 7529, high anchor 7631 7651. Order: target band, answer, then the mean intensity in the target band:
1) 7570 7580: -0.16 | 34.5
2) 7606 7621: 0.06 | 27.1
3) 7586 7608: 0.12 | 25.9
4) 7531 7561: -0.02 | 31.1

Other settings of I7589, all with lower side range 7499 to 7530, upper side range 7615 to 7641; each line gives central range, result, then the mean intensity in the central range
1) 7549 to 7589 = 0.02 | 31.4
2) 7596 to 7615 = 0.19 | 27.3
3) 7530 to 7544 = 0.01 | 31.2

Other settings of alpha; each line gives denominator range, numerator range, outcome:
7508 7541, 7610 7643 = 0.99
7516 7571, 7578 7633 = 0.95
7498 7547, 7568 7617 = 0.91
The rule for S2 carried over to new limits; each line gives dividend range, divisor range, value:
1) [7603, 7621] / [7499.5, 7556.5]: 0.87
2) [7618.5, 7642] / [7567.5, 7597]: 1.12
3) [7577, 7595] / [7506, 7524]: 0.91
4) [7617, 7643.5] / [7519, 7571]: 1.02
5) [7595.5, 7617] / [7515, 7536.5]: 0.85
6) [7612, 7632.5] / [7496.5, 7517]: 1.08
